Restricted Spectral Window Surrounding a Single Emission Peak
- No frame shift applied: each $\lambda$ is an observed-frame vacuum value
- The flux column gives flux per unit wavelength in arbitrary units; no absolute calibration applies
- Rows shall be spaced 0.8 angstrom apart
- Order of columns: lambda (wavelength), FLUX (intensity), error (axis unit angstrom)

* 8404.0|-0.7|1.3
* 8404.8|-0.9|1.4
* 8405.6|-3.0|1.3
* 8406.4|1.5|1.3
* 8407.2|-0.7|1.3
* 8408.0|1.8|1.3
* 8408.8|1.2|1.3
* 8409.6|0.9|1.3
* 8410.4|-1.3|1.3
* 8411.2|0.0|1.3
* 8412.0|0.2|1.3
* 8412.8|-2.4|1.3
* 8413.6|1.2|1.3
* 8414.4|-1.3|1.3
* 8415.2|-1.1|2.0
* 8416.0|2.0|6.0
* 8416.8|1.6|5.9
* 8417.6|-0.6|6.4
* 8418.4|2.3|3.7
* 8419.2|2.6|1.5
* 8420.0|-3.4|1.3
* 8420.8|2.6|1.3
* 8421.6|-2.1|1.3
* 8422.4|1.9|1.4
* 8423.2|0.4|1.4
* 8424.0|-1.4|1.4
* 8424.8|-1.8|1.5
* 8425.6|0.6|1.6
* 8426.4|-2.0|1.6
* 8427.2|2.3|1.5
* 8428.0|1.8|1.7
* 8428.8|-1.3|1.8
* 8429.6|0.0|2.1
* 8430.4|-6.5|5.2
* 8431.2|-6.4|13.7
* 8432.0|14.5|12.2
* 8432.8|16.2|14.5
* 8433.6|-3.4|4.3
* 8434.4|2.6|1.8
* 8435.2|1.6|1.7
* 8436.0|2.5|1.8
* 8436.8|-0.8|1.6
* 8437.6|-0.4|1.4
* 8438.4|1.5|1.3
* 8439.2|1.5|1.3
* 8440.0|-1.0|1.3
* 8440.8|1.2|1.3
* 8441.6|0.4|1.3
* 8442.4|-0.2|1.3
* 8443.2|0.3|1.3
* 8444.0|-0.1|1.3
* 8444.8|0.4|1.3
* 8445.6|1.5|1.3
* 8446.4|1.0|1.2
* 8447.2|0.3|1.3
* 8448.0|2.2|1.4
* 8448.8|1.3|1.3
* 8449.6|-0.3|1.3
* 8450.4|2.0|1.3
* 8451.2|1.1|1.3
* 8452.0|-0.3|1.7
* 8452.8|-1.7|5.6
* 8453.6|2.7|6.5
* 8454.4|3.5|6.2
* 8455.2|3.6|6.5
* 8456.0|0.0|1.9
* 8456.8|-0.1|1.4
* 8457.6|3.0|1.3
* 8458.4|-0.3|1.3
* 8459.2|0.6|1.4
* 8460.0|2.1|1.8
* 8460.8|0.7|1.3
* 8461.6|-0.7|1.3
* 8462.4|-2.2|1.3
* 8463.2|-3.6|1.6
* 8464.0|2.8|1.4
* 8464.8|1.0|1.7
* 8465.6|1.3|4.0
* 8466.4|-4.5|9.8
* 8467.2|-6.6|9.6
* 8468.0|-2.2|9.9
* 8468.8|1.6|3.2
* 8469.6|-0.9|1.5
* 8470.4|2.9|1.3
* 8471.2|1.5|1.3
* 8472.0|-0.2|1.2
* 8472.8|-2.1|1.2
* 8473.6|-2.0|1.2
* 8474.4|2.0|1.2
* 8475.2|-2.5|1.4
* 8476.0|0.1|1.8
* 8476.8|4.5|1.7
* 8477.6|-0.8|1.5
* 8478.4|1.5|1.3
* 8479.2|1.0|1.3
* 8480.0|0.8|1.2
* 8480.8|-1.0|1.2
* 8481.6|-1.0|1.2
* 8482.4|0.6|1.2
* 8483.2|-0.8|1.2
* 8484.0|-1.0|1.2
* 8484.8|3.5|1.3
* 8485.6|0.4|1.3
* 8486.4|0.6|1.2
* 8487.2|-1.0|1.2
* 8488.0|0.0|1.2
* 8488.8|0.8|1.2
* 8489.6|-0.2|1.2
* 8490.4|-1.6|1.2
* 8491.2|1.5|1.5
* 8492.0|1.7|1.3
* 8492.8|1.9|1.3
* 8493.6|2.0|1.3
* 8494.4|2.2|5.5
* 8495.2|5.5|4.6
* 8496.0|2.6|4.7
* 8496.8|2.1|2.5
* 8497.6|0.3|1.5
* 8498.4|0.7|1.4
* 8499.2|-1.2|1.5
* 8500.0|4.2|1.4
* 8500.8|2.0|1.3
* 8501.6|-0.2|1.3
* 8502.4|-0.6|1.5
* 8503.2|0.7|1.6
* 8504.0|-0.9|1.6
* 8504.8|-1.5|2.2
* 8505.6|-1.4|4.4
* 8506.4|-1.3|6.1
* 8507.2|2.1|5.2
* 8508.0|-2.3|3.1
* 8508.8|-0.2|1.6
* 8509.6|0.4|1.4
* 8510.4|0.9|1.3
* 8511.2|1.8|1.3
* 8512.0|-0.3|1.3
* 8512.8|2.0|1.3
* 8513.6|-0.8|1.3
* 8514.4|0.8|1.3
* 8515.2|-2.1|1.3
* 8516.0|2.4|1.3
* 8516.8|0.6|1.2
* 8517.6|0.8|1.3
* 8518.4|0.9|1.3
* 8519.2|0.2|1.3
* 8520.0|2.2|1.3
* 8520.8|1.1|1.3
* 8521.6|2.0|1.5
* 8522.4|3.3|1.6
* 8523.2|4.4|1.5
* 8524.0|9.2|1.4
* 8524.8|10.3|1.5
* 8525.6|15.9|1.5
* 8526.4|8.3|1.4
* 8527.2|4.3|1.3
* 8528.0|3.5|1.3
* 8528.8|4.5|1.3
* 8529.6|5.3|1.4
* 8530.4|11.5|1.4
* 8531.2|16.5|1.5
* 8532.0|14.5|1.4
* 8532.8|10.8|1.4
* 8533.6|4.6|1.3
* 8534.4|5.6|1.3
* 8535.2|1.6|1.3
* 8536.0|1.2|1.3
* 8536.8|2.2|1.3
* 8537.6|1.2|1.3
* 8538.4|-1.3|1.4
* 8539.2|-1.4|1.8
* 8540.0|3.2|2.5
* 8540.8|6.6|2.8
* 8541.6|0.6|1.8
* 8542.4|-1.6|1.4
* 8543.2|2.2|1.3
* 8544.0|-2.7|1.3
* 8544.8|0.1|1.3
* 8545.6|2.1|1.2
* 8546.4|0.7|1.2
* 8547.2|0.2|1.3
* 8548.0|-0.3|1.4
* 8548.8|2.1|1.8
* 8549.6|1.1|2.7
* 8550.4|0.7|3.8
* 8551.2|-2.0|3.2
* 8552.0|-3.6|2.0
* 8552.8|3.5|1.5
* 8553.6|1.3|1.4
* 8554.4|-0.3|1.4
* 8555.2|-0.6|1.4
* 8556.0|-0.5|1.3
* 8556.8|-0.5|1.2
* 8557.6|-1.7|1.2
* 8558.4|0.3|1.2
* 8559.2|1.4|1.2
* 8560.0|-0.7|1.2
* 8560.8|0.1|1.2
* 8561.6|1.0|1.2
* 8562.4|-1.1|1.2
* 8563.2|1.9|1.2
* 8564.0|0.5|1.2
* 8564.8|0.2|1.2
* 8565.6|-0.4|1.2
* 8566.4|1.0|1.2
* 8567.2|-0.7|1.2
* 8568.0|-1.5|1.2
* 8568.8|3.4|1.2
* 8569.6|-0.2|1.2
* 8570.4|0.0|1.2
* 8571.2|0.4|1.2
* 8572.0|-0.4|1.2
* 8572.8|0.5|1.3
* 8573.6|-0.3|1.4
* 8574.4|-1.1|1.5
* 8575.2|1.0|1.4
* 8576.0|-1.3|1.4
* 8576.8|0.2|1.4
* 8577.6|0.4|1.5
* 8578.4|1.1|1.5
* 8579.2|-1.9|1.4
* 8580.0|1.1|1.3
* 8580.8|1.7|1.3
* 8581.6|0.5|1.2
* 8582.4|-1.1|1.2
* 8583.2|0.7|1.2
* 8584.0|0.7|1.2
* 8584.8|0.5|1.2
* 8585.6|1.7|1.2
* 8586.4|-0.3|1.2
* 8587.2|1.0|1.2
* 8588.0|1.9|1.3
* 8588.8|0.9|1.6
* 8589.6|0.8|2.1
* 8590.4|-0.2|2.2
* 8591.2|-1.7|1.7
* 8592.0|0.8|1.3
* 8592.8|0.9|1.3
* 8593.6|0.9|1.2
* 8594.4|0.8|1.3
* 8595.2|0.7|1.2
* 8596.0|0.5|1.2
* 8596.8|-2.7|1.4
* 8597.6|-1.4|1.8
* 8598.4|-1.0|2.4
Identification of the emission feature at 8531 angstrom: [O II]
